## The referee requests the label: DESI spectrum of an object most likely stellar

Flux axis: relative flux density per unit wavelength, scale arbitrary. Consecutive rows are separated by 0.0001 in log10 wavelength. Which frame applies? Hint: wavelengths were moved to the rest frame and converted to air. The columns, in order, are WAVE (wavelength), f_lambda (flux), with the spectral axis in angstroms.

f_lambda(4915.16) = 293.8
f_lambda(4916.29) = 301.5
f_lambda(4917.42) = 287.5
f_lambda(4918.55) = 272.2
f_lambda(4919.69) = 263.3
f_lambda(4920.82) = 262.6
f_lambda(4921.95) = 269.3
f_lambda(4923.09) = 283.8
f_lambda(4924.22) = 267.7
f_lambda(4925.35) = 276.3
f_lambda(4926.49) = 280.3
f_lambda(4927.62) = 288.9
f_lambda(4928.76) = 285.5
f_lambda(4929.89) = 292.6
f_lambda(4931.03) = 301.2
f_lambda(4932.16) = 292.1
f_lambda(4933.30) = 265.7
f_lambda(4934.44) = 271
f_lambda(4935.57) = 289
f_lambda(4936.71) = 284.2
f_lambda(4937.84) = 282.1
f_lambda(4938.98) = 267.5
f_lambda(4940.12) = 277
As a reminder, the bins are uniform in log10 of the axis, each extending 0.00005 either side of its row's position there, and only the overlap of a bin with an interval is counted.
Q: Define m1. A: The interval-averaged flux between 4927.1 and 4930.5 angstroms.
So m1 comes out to 289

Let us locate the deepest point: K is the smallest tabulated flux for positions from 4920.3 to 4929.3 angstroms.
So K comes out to 262.6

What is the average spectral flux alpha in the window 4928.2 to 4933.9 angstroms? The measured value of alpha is 287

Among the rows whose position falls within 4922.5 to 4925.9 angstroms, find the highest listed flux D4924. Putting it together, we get 283.8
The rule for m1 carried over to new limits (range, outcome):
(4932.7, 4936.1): 275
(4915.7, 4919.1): 288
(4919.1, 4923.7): 270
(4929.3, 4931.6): 298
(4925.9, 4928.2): 284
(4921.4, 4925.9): 274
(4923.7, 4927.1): 275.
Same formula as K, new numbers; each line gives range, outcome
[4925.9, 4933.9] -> 265.7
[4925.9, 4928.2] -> 280.3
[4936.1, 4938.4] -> 282.1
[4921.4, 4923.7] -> 269.3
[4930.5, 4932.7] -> 292.1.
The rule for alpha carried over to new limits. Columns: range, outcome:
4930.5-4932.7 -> 297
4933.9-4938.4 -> 282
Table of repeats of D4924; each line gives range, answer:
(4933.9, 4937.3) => 289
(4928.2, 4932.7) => 301.2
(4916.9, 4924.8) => 287.5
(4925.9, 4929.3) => 288.9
